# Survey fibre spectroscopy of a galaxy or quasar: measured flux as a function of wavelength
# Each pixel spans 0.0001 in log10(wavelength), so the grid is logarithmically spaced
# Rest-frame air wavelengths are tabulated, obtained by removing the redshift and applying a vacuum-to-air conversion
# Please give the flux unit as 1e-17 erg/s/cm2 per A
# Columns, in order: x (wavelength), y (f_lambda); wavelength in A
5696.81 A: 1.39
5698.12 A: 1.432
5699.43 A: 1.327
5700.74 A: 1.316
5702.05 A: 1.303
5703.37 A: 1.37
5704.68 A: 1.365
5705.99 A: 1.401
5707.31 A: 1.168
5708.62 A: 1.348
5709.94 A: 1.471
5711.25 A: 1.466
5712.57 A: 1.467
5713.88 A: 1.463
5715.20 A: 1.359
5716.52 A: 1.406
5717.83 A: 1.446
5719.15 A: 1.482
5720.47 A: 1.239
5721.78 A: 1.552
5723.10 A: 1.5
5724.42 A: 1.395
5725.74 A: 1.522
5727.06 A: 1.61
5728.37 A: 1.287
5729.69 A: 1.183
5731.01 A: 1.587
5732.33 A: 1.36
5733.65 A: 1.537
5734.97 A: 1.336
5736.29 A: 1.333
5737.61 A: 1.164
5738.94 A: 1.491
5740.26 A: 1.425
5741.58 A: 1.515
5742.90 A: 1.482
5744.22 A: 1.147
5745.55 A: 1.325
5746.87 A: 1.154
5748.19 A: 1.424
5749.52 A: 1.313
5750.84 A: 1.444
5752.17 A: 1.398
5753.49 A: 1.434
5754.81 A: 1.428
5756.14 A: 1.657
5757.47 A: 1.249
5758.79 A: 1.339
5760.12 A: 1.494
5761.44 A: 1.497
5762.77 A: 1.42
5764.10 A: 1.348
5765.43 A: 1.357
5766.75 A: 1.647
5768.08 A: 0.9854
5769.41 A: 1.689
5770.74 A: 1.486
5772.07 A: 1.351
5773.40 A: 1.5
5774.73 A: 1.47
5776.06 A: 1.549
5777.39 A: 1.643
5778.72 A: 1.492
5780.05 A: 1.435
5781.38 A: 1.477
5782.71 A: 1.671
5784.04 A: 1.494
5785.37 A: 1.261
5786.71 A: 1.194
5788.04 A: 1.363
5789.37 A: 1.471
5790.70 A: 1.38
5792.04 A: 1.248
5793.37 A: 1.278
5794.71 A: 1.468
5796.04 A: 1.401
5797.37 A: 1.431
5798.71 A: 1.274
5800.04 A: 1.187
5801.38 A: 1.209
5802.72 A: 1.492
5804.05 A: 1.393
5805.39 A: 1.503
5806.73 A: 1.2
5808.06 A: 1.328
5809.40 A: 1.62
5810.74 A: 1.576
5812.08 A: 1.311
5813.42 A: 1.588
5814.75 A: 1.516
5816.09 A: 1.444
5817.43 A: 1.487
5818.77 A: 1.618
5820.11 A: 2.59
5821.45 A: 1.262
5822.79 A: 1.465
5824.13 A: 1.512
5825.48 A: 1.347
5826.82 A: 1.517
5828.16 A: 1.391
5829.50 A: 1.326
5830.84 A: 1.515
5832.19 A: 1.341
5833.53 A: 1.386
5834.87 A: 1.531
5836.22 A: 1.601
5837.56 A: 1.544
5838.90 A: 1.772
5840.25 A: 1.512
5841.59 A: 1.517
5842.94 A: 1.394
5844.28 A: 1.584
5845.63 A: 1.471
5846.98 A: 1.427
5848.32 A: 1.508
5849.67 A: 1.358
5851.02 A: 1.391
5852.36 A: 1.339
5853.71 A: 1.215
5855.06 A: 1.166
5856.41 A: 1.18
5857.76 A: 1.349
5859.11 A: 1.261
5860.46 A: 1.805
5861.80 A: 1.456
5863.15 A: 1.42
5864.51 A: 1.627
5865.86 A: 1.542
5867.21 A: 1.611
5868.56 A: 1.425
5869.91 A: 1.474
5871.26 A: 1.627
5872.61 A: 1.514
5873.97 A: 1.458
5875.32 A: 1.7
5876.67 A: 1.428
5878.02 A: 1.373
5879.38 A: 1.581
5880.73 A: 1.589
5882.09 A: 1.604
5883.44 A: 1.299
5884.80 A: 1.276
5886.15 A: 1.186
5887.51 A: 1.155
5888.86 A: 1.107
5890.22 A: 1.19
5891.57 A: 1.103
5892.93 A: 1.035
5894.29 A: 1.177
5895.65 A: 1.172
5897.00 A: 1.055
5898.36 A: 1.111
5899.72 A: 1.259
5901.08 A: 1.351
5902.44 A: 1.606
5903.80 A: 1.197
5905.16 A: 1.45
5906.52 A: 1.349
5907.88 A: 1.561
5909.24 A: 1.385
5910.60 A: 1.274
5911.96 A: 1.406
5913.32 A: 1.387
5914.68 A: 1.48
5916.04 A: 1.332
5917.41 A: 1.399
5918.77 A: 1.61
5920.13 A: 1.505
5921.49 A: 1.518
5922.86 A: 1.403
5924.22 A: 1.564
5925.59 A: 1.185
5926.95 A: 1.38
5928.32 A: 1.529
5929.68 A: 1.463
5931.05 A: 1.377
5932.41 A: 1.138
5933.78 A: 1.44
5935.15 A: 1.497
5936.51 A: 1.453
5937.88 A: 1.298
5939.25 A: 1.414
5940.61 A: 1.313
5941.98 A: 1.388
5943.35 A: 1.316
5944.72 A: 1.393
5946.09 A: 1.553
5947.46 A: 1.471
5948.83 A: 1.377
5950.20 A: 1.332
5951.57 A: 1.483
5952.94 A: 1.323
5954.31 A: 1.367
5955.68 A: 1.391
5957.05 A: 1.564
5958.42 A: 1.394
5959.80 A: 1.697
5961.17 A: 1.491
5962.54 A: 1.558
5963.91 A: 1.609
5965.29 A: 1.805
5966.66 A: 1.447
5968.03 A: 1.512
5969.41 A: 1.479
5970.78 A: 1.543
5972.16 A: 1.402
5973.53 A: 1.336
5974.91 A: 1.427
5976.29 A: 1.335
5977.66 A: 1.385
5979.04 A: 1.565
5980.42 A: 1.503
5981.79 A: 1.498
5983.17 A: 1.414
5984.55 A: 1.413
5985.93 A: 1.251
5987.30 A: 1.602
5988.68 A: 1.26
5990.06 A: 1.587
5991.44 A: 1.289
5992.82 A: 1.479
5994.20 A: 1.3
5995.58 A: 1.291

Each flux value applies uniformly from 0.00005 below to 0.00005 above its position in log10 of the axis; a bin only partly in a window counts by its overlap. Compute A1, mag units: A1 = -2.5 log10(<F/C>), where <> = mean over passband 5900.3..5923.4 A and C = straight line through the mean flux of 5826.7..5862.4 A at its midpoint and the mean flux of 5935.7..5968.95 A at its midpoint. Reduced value 0.02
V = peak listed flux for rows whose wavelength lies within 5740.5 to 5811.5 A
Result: 1.689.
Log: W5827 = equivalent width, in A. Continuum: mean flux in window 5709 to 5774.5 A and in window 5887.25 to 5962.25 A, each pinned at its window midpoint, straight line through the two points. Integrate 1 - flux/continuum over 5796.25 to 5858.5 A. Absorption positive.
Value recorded -2.6 A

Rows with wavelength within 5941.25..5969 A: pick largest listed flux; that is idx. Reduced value 1.805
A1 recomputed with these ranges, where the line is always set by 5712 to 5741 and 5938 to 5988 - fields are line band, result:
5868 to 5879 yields -0.05 mag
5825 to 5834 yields 0.02 mag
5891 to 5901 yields 0.25 mag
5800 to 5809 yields 0.06 mag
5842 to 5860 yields 0.06 mag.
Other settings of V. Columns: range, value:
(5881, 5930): 1.61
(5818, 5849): 2.59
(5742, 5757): 1.657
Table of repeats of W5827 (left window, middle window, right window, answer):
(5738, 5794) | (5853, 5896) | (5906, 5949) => 1.00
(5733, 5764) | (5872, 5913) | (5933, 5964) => 2.63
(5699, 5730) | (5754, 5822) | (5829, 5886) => -0.78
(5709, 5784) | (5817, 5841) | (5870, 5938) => -2.43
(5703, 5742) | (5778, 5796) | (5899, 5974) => 0.15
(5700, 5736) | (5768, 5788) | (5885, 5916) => -1.40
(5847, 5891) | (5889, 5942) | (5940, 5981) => 3.19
